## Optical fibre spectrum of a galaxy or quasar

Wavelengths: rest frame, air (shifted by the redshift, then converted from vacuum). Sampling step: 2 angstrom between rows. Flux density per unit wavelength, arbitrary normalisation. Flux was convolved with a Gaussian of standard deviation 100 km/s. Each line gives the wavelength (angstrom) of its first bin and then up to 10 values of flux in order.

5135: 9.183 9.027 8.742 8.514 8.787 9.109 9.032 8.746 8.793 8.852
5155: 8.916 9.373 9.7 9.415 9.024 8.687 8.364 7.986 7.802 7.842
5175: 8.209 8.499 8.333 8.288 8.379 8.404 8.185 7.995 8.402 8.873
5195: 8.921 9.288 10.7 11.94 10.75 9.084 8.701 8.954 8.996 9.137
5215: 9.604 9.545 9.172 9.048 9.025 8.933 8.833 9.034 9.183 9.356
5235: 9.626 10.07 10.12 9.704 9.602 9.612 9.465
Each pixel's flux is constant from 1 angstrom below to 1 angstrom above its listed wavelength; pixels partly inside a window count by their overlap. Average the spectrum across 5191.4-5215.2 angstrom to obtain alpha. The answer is 9.55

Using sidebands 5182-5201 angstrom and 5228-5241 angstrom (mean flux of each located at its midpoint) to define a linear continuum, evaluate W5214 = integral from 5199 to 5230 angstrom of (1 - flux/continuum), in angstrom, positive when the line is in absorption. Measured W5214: -0.5 angstrom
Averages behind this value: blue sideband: 8.96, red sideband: 9.58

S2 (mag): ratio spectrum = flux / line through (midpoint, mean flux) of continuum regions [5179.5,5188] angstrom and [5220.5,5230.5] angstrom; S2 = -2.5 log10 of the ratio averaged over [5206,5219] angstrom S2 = -0.05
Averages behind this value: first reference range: 8.32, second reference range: 8.98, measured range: 9.16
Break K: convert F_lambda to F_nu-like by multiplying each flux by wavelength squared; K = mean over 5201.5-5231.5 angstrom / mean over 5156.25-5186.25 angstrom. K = 1.10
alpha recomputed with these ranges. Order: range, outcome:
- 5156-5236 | 8.99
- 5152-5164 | 9.21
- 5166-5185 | 8.2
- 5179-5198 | 8.52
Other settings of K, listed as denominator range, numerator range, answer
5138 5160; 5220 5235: 1.05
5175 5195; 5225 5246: 1.15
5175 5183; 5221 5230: 1.09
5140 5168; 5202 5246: 1.08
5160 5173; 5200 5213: 1.16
